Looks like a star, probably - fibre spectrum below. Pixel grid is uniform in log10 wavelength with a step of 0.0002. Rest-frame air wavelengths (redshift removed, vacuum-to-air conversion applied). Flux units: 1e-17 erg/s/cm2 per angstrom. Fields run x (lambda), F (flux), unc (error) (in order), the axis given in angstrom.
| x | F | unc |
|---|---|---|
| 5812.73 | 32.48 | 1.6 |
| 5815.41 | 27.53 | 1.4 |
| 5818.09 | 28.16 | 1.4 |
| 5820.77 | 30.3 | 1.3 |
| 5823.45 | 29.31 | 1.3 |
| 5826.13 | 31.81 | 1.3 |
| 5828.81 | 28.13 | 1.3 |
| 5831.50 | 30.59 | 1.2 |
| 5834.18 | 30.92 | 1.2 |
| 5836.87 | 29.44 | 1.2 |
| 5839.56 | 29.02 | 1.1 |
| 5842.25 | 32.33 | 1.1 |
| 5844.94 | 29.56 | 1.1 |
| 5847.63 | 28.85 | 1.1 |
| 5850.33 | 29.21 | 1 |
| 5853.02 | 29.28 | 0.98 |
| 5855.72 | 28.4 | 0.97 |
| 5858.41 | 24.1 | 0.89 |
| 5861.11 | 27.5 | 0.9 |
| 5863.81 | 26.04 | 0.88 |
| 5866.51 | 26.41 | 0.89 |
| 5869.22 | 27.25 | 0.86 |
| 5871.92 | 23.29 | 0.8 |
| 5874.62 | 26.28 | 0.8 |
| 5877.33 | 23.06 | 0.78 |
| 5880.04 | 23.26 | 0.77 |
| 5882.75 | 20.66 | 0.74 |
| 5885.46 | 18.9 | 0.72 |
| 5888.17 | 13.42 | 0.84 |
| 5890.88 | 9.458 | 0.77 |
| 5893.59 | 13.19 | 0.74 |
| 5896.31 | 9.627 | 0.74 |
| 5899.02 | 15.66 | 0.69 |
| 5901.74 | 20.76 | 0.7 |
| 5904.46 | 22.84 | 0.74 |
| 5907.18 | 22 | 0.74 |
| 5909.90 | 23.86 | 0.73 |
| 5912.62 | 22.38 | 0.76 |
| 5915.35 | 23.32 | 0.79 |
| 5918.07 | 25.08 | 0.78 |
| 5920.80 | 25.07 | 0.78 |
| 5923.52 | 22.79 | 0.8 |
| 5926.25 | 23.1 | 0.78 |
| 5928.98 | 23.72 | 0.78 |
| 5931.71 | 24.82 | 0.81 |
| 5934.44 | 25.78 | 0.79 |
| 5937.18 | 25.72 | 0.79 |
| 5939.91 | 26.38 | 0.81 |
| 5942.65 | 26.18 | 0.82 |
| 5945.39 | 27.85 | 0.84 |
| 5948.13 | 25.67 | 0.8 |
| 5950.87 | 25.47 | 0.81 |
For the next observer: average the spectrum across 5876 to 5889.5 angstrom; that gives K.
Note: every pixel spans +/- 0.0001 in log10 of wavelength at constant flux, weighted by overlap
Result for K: 19.9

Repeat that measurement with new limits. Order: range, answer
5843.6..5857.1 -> 29.1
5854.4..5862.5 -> 26.7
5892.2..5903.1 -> 14.8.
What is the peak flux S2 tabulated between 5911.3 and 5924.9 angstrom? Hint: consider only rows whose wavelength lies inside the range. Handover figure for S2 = 25.08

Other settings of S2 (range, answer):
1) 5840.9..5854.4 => 32.33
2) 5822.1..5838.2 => 31.81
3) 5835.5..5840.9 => 29.44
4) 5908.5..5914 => 23.86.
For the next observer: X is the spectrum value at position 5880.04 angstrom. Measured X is 23.26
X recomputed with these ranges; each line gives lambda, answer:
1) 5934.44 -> 25.78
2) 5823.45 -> 29.31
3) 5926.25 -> 23.1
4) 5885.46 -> 18.9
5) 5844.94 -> 29.56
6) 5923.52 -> 22.79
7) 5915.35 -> 23.32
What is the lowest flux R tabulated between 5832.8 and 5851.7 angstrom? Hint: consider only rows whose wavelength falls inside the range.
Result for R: 28.85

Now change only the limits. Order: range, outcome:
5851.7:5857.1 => 28.4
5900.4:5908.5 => 20.76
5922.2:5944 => 22.79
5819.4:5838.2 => 28.13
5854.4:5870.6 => 24.1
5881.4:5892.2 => 9.458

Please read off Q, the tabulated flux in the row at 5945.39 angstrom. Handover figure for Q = 27.85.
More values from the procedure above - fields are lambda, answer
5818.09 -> 28.16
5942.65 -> 26.18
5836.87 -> 29.44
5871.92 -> 23.29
